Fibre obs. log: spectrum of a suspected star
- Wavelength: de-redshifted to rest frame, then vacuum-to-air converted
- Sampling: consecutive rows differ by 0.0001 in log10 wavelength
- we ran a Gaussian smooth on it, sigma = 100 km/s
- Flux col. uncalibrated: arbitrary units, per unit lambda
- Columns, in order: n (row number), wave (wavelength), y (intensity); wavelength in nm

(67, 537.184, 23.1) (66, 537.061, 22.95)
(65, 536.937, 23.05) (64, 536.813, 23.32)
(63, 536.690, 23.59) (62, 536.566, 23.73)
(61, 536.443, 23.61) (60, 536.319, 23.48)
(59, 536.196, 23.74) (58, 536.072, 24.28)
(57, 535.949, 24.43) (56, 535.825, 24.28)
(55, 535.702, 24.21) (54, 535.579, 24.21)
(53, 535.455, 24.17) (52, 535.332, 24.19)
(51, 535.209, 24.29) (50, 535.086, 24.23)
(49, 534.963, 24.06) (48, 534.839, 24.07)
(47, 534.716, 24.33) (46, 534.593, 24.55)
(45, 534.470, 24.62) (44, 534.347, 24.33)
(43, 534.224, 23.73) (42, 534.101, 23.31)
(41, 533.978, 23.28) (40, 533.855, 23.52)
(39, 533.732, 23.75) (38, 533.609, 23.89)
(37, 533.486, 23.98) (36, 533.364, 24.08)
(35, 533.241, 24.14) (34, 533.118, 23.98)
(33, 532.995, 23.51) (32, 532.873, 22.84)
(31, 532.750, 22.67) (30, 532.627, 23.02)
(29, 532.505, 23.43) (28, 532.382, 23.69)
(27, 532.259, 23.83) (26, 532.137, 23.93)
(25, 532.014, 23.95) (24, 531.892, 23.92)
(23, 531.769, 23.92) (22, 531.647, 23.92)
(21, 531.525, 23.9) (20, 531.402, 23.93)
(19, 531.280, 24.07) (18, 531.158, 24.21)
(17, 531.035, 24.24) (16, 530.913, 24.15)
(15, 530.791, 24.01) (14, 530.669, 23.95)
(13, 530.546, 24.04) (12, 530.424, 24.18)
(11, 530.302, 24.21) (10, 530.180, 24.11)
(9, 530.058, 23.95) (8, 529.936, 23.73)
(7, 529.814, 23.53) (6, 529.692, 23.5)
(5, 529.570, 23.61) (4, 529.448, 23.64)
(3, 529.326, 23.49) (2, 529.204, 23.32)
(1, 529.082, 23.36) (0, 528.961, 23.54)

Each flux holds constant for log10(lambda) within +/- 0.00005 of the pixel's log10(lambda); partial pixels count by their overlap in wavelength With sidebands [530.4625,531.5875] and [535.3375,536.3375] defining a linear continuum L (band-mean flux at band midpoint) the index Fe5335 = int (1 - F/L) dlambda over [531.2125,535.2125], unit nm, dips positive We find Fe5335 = 0.04 nm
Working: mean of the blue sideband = 24.1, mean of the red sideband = 24.1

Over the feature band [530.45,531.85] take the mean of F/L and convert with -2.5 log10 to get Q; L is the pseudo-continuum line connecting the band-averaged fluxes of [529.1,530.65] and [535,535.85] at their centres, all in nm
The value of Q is -0.01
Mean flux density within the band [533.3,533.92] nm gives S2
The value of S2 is 23.8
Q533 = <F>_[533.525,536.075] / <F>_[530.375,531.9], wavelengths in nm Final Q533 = 1.00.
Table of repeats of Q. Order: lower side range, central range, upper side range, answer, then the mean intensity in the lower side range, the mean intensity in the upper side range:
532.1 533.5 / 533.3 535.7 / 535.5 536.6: -0.01 mag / 23.6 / 24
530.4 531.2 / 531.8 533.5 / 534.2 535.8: 0.02 mag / 24.1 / 24.3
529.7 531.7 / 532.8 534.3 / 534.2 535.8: 0.02 mag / 24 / 24.3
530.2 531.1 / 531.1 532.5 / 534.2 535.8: 0.01 mag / 24.1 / 24.3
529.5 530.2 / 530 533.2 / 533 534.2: 0.00 mag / 23.7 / 23.8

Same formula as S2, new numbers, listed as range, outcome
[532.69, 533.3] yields 23.4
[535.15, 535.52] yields 24.2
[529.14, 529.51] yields 23.5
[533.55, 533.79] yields 23.8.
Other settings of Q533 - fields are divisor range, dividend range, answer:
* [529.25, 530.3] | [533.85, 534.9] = 1.01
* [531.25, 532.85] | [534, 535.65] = 1.02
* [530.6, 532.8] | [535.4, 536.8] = 1.01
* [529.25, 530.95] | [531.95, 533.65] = 0.99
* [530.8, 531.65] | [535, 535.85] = 1.01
